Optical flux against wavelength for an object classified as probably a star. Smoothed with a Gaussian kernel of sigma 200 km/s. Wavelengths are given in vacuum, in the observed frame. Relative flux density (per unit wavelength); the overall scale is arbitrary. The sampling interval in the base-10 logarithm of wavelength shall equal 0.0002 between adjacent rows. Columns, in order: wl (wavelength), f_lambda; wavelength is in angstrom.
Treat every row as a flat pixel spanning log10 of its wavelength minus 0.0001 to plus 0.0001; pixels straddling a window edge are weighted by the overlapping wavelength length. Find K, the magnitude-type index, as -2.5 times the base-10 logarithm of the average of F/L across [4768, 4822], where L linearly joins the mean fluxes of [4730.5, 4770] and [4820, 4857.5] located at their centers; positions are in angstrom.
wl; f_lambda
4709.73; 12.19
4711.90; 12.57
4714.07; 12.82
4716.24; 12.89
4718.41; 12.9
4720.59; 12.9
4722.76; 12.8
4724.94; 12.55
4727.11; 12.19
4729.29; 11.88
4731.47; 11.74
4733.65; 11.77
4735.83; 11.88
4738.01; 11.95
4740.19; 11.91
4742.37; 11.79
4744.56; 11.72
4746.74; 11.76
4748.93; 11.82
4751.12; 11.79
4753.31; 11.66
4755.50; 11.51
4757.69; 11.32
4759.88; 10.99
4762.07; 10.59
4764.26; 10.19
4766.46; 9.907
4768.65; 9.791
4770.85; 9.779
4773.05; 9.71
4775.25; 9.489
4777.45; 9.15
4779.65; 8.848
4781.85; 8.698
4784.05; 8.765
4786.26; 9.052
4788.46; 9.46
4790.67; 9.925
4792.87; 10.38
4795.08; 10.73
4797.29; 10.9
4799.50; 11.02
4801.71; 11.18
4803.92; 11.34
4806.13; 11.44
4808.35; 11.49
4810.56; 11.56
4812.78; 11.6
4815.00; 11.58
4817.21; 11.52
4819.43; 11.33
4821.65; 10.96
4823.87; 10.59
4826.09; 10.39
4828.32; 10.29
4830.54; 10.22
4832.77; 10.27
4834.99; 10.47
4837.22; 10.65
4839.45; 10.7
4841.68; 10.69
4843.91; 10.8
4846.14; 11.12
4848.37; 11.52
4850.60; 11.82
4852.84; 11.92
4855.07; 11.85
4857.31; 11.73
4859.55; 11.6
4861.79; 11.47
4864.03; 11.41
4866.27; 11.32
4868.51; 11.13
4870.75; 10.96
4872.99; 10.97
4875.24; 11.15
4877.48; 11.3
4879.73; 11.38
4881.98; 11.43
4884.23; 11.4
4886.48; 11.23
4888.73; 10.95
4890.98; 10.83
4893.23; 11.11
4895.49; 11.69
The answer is 0.07 mag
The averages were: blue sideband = 11.3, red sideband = 10.9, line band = 10.4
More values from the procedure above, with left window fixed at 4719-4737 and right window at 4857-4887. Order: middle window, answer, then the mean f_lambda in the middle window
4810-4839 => 0.073 mag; 10.9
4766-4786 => 0.268 mag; 9.32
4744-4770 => 0.093 mag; 11.1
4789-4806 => 0.097 mag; 10.8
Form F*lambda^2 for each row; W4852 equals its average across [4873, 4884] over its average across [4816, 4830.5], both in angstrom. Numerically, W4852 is 1.1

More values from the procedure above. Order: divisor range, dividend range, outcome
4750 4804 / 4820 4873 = 1.11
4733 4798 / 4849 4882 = 1.13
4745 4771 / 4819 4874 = 1.04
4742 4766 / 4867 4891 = 1.04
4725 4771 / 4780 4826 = 0.96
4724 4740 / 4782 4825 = 0.92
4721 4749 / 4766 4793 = 0.80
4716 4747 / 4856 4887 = 0.99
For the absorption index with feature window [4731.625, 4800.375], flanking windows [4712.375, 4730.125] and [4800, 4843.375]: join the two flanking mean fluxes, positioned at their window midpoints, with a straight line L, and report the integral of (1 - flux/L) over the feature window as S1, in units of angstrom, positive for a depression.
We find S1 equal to 7.50 angstrom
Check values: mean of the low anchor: 12.6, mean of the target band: 10.6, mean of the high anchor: 11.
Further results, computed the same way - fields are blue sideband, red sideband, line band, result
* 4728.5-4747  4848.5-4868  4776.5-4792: 3.4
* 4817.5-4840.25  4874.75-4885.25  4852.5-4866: -0.7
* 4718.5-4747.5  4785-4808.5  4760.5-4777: 1.9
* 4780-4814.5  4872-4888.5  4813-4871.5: -1.1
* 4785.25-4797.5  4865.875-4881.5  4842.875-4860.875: -1.1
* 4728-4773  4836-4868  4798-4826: 0.1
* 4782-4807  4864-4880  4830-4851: 0.0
